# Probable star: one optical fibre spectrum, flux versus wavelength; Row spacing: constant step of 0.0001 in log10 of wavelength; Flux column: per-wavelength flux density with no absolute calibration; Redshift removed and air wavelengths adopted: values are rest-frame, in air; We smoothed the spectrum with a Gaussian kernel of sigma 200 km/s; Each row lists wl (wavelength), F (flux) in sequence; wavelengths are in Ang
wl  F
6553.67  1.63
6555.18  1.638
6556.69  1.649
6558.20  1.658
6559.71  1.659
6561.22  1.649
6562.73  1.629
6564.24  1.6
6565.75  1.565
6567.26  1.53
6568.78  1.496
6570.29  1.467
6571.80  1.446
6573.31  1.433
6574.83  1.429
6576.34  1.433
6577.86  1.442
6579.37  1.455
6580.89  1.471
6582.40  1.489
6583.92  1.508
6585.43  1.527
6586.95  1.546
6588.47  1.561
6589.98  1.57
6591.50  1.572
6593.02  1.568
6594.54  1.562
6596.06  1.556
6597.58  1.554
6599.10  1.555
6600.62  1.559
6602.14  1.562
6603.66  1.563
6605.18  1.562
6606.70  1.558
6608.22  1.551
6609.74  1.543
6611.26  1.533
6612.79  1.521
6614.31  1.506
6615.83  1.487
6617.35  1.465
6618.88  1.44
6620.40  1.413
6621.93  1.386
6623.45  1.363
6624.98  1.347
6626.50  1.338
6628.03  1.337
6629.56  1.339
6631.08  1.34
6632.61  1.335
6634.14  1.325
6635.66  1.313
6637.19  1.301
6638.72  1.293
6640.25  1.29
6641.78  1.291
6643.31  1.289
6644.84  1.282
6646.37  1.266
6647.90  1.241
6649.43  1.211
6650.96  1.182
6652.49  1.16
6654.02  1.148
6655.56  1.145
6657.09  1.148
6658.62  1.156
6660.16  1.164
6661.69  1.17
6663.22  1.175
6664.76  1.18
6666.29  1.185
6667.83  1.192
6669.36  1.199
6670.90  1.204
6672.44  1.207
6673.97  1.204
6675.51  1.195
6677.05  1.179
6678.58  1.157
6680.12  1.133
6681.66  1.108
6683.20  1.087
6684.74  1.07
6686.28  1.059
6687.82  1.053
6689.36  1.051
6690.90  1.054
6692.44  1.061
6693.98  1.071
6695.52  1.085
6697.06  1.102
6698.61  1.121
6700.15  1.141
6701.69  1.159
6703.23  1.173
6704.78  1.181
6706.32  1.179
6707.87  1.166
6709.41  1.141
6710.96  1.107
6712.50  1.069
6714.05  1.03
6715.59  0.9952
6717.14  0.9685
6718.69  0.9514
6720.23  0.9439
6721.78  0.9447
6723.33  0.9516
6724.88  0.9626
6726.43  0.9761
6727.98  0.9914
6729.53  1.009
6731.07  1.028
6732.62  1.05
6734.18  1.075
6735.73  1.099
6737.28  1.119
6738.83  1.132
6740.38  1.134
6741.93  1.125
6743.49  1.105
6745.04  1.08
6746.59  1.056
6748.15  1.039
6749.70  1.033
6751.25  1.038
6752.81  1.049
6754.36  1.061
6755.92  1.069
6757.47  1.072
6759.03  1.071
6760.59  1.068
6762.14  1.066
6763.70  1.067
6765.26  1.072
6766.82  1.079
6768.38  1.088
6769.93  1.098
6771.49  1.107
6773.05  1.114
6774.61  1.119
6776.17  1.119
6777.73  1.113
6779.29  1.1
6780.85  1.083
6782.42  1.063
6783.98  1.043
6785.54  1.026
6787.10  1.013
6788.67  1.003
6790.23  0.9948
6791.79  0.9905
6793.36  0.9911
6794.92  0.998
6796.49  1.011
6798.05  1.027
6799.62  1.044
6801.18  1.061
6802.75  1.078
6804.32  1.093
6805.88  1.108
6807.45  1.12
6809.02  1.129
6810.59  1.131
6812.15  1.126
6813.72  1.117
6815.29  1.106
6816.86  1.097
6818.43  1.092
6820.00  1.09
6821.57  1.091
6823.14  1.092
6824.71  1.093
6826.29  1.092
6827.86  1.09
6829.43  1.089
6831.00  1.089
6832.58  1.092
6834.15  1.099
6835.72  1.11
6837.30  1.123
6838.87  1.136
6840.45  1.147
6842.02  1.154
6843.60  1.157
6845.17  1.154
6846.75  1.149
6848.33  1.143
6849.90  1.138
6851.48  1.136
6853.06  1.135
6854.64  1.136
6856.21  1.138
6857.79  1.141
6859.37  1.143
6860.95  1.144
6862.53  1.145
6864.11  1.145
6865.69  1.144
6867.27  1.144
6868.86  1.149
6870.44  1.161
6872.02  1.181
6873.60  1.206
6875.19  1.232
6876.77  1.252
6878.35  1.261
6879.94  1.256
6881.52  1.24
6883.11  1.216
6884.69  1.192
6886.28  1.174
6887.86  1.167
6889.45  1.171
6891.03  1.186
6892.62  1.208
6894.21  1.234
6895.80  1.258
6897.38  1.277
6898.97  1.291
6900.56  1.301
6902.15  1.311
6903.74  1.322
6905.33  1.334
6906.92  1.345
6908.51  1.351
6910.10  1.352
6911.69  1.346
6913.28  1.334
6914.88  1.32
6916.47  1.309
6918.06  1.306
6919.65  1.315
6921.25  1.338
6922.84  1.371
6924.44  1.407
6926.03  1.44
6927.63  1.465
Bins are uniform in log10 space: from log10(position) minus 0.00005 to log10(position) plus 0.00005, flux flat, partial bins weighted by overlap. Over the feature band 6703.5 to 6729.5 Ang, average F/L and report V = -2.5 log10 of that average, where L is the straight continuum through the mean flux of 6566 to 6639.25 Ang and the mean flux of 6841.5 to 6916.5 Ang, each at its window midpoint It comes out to 0.30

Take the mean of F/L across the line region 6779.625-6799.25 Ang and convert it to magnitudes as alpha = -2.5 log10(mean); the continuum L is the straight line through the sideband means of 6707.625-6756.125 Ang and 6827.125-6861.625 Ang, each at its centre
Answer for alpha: 0.07 mag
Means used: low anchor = 1.05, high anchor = 1.13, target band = 1.02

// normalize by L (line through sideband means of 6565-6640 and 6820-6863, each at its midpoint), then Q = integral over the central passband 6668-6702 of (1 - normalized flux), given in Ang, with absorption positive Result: 5.7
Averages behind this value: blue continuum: 1.47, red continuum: 1.12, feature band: 1.12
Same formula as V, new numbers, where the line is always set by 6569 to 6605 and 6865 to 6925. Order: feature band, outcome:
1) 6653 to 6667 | 0.24 mag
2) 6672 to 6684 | 0.24 mag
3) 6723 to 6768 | 0.29 mag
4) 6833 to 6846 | 0.15 mag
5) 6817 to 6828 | 0.21 mag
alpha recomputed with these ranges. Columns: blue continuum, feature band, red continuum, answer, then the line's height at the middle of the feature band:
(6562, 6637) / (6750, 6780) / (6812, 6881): 0.158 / 1.25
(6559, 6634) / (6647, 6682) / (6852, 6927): 0.217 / 1.44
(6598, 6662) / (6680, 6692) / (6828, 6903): 0.221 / 1.32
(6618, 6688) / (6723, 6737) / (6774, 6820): 0.124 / 1.14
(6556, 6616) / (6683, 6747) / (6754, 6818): 0.159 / 1.24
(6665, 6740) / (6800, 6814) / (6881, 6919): 0.078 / 1.19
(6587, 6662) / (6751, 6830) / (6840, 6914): 0.184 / 1.27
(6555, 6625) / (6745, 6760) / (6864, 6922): 0.290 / 1.38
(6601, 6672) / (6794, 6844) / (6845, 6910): 0.131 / 1.24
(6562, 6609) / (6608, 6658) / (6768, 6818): 0.071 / 1.42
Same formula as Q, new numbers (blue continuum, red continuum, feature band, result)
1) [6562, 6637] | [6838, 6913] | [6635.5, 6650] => 1.62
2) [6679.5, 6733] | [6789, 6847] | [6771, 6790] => 0.14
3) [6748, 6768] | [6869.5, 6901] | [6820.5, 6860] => 1.46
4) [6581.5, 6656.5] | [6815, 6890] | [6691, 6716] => 3.91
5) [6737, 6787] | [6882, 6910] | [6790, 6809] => 1.38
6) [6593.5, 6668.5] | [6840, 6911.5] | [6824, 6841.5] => 1.79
